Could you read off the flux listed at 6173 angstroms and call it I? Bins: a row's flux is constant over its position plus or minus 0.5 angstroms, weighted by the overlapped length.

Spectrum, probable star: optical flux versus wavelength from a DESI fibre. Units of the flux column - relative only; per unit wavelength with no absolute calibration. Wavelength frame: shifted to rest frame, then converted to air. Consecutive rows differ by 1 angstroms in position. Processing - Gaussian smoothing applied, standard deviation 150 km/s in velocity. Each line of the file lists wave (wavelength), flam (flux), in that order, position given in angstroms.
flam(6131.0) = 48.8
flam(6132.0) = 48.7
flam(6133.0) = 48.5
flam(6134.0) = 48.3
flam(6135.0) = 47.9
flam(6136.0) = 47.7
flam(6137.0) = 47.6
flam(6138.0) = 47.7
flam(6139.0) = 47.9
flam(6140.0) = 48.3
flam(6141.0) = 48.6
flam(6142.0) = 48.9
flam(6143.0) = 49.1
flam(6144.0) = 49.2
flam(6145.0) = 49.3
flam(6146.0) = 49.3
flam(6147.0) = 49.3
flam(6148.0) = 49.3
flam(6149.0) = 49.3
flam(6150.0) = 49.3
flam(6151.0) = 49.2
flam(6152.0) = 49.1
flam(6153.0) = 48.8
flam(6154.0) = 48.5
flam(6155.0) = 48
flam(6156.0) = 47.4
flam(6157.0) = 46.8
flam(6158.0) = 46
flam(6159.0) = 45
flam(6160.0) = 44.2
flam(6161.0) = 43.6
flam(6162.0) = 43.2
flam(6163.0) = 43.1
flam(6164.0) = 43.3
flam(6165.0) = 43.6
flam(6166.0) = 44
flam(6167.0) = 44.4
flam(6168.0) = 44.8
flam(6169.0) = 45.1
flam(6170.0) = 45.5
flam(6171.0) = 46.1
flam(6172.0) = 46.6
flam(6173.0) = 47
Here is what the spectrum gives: 47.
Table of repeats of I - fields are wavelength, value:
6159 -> 45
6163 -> 43.1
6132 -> 48.7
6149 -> 49.3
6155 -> 48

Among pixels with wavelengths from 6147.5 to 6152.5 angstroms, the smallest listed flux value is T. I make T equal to 49.1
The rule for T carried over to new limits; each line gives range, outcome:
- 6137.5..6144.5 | 47.7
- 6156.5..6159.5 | 45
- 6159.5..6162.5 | 43.2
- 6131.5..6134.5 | 48.3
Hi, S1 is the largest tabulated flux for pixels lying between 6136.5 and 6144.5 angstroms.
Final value 49.2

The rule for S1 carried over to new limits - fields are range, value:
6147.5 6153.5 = 49.3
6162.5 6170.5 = 45.5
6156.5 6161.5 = 46.8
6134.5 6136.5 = 47.9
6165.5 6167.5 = 44.4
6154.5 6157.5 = 48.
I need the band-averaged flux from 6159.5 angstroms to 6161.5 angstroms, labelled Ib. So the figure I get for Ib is 43.9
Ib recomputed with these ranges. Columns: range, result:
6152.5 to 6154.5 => 48.6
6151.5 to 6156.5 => 48.4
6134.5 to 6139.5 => 47.8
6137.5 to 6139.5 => 47.8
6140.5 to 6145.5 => 49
